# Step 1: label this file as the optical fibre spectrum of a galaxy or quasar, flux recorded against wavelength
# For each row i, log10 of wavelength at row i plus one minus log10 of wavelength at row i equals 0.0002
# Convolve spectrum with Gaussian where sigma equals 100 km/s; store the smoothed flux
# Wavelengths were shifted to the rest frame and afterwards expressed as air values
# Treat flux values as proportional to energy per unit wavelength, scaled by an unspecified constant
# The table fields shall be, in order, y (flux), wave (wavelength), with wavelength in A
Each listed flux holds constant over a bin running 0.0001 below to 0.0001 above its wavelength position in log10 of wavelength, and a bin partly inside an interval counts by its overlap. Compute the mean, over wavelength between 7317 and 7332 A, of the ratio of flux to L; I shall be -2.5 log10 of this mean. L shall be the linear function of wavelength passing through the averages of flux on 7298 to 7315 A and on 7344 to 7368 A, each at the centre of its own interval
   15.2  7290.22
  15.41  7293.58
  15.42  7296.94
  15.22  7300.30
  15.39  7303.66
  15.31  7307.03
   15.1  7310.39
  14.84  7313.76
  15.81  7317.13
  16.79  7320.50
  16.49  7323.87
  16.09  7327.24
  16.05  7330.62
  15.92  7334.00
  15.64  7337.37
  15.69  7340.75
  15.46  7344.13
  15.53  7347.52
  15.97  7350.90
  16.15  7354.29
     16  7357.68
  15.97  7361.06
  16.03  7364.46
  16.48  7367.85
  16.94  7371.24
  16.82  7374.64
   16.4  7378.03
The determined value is -0.06 mag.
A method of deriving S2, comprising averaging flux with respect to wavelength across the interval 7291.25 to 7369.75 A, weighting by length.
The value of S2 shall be 15.8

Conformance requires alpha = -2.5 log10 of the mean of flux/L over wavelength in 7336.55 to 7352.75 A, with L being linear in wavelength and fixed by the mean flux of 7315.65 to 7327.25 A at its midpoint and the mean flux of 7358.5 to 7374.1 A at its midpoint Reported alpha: 0.05 mag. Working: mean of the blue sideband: 16.3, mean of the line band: 15.7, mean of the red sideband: 16.4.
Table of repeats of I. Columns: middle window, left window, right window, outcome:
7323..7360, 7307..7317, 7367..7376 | 0.004 mag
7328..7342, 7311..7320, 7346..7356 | -0.010 mag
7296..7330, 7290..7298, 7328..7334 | 0.002 mag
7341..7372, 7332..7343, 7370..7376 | 0.022 mag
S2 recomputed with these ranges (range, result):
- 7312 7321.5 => 15.7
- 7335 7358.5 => 15.8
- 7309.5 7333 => 15.9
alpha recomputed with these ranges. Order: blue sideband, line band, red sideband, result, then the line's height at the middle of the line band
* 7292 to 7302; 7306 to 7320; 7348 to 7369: 0.010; 15.5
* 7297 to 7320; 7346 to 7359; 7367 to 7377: 0.028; 16.3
